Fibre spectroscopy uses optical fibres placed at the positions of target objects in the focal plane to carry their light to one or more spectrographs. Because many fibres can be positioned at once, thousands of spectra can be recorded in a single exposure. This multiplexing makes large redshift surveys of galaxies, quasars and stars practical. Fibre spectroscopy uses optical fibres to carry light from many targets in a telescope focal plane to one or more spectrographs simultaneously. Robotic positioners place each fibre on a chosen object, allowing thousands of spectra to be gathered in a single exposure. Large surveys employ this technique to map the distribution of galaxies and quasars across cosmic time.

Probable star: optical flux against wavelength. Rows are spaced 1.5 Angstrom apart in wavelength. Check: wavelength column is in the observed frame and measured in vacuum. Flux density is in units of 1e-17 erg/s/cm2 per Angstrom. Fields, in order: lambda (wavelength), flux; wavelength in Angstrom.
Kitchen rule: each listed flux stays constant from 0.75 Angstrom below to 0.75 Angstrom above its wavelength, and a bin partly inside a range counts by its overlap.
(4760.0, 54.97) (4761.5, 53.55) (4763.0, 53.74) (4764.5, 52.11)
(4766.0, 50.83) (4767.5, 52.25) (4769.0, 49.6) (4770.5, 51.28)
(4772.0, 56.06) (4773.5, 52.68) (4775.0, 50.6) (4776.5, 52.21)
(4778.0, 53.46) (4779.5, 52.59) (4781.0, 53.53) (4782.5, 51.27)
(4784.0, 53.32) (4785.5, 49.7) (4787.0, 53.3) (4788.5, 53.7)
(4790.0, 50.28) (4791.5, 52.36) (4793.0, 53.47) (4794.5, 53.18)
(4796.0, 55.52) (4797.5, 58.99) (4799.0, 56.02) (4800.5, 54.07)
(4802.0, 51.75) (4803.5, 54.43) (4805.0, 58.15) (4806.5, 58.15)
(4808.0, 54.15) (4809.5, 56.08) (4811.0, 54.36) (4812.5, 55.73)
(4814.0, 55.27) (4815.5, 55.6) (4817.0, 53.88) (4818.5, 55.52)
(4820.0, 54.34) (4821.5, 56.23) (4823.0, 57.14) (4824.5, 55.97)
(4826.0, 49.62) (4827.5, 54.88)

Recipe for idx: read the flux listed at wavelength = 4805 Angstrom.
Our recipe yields 58.15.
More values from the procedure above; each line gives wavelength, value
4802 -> 51.75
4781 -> 53.53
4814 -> 55.27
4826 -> 49.62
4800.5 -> 54.07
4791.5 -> 52.36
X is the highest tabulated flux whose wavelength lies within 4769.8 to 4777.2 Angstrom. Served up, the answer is 56.06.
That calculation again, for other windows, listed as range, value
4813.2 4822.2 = 56.23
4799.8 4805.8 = 58.15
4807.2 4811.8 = 56.08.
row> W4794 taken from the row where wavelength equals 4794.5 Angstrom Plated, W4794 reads 53.18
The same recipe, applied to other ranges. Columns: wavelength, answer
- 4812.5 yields 55.73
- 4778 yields 53.46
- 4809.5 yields 56.08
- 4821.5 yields 56.23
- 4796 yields 55.52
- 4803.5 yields 54.43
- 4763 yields 53.74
